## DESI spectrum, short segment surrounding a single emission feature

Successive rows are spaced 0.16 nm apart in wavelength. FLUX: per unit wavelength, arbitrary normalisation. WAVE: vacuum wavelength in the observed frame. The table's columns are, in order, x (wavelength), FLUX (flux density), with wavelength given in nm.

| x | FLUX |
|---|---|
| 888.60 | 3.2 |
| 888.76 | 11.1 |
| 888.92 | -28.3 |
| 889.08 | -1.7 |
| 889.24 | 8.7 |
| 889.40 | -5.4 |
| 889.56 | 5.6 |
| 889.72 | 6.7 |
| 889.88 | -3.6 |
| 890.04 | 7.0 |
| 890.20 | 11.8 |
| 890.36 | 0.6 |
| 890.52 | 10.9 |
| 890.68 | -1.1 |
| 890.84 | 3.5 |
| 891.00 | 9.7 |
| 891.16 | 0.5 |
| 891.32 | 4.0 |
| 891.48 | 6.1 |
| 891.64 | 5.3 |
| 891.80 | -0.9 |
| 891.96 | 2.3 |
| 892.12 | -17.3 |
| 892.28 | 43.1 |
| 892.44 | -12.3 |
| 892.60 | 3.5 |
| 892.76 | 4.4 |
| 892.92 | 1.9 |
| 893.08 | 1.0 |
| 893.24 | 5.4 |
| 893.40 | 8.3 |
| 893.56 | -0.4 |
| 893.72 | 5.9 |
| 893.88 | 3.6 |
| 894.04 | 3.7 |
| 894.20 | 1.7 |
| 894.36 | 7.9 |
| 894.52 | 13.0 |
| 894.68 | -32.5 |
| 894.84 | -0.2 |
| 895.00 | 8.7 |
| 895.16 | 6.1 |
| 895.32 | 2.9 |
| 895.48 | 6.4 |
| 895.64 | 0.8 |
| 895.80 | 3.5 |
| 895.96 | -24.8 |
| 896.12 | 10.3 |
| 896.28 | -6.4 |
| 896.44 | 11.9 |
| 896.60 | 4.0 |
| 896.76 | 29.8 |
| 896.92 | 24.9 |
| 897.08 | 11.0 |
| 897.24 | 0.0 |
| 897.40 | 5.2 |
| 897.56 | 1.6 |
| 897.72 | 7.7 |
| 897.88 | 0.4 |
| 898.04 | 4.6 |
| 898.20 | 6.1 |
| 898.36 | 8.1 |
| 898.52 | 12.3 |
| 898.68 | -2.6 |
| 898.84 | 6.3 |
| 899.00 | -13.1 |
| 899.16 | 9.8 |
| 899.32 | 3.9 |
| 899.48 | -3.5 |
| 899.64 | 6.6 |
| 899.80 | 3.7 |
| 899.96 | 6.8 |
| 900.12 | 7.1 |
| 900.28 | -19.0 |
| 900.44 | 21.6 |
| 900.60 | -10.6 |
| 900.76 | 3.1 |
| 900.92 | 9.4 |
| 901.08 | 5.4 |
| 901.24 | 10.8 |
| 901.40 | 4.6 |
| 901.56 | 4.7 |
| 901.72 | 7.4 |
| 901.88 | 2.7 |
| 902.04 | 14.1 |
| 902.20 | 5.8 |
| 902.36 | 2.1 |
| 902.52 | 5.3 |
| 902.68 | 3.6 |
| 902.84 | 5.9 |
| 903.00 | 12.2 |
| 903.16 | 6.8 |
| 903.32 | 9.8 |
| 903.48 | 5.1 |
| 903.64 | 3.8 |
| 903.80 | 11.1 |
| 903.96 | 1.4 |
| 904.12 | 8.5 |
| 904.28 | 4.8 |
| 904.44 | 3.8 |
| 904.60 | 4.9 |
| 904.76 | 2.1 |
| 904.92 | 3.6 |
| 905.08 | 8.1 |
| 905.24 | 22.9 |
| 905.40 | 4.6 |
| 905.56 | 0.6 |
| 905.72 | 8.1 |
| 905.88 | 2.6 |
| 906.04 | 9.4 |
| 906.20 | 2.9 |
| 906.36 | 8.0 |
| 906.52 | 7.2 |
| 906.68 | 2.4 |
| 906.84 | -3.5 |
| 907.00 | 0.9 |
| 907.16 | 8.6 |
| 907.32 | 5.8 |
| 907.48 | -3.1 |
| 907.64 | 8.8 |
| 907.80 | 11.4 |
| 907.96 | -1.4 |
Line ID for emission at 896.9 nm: Hgamma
